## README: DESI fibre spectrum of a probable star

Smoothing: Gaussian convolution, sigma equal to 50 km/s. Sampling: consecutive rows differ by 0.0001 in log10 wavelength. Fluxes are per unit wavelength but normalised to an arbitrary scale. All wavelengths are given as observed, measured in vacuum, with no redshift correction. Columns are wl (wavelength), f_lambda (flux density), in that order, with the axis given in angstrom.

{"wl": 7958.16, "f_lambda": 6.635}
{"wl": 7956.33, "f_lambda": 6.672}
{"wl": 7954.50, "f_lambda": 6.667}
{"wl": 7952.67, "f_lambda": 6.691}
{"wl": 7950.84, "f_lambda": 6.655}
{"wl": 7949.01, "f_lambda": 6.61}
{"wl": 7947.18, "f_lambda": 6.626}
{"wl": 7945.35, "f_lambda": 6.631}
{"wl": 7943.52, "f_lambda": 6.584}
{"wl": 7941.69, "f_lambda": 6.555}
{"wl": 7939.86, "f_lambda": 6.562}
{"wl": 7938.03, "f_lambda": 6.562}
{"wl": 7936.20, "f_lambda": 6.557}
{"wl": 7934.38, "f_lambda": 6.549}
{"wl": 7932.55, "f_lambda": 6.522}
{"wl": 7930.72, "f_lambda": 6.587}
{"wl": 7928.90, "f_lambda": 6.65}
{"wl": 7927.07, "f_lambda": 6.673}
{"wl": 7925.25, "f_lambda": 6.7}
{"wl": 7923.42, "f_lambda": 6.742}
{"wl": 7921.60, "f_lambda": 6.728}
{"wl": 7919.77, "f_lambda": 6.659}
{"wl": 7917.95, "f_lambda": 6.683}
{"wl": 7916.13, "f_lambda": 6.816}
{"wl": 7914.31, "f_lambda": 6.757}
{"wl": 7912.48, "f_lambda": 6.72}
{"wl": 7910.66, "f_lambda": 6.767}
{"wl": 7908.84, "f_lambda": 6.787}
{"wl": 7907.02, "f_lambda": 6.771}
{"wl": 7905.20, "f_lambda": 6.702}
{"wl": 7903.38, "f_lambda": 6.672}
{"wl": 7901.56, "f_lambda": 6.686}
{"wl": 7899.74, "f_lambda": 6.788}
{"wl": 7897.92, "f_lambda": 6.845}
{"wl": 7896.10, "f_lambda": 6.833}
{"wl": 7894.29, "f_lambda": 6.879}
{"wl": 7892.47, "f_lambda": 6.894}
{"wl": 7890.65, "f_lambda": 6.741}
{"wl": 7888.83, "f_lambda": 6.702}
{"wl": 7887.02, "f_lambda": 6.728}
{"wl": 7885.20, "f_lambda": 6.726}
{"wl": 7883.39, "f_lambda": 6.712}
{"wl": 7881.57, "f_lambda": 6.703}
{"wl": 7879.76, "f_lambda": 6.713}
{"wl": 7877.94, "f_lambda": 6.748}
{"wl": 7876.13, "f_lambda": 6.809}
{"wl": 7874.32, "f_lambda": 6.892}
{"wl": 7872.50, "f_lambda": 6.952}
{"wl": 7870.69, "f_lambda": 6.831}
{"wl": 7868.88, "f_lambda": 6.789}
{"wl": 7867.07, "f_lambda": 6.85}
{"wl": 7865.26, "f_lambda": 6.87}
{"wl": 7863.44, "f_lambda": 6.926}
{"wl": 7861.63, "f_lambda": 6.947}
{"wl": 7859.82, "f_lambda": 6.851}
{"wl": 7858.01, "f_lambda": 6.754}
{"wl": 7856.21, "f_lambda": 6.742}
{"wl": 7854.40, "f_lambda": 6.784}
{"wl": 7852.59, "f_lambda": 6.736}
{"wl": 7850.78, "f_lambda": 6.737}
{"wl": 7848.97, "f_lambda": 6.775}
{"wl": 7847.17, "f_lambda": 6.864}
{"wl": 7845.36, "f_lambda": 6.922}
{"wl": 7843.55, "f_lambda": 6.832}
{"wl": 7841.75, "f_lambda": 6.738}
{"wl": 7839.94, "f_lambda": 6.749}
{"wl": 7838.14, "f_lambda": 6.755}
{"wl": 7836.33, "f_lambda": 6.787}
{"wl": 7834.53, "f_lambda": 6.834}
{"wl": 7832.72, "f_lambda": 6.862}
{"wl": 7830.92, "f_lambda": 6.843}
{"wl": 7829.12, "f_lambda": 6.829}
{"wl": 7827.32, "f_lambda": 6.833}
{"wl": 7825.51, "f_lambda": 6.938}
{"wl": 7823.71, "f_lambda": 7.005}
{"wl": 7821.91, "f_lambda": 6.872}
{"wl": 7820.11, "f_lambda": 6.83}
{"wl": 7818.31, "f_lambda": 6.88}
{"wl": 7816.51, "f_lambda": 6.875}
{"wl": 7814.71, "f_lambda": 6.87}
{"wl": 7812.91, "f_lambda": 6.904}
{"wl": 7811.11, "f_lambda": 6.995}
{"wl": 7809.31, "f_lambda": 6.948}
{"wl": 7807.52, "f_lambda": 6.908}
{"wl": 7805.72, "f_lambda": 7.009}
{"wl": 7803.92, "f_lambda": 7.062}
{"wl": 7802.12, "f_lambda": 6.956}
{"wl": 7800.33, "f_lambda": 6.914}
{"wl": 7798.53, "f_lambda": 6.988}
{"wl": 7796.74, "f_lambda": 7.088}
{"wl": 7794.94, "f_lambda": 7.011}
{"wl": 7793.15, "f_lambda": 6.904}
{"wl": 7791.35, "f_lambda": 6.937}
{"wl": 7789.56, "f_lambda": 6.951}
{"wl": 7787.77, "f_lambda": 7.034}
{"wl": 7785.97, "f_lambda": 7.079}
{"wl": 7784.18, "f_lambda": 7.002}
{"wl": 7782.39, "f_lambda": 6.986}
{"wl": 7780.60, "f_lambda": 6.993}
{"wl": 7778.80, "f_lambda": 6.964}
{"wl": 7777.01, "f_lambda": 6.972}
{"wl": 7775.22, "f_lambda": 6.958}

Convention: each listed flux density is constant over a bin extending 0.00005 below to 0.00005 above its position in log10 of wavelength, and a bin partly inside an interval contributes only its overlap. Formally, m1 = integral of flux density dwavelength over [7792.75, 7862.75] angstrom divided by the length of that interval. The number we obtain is 6.88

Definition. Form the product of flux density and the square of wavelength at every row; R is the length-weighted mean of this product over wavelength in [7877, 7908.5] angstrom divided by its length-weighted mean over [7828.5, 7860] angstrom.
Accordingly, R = 1.01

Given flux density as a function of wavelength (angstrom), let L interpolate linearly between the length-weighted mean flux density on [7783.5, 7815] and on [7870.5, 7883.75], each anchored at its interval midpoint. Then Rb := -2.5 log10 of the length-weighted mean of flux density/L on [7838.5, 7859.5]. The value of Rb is 0.01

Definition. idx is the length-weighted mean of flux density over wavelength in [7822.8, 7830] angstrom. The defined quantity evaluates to 6.9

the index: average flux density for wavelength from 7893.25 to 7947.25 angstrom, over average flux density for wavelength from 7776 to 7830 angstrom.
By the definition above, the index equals 0.96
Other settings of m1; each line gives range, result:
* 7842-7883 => 6.82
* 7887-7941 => 6.71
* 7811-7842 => 6.85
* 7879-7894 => 6.75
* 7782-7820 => 6.96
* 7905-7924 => 6.74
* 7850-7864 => 6.81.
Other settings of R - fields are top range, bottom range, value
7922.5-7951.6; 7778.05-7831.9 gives 0.98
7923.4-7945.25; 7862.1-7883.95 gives 0.98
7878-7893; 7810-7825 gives 0.99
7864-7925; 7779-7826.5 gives 1.00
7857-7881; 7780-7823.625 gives 1.00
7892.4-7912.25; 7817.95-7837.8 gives 1.01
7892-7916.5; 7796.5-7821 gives 1.00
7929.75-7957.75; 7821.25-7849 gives 0.99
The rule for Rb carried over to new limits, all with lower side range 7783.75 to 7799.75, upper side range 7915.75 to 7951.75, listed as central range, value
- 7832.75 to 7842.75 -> 0.02 mag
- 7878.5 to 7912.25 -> 0.00 mag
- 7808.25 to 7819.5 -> 0.00 mag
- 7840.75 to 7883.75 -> 0.00 mag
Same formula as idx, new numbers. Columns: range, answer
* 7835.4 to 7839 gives 6.77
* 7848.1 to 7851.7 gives 6.75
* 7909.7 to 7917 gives 6.76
